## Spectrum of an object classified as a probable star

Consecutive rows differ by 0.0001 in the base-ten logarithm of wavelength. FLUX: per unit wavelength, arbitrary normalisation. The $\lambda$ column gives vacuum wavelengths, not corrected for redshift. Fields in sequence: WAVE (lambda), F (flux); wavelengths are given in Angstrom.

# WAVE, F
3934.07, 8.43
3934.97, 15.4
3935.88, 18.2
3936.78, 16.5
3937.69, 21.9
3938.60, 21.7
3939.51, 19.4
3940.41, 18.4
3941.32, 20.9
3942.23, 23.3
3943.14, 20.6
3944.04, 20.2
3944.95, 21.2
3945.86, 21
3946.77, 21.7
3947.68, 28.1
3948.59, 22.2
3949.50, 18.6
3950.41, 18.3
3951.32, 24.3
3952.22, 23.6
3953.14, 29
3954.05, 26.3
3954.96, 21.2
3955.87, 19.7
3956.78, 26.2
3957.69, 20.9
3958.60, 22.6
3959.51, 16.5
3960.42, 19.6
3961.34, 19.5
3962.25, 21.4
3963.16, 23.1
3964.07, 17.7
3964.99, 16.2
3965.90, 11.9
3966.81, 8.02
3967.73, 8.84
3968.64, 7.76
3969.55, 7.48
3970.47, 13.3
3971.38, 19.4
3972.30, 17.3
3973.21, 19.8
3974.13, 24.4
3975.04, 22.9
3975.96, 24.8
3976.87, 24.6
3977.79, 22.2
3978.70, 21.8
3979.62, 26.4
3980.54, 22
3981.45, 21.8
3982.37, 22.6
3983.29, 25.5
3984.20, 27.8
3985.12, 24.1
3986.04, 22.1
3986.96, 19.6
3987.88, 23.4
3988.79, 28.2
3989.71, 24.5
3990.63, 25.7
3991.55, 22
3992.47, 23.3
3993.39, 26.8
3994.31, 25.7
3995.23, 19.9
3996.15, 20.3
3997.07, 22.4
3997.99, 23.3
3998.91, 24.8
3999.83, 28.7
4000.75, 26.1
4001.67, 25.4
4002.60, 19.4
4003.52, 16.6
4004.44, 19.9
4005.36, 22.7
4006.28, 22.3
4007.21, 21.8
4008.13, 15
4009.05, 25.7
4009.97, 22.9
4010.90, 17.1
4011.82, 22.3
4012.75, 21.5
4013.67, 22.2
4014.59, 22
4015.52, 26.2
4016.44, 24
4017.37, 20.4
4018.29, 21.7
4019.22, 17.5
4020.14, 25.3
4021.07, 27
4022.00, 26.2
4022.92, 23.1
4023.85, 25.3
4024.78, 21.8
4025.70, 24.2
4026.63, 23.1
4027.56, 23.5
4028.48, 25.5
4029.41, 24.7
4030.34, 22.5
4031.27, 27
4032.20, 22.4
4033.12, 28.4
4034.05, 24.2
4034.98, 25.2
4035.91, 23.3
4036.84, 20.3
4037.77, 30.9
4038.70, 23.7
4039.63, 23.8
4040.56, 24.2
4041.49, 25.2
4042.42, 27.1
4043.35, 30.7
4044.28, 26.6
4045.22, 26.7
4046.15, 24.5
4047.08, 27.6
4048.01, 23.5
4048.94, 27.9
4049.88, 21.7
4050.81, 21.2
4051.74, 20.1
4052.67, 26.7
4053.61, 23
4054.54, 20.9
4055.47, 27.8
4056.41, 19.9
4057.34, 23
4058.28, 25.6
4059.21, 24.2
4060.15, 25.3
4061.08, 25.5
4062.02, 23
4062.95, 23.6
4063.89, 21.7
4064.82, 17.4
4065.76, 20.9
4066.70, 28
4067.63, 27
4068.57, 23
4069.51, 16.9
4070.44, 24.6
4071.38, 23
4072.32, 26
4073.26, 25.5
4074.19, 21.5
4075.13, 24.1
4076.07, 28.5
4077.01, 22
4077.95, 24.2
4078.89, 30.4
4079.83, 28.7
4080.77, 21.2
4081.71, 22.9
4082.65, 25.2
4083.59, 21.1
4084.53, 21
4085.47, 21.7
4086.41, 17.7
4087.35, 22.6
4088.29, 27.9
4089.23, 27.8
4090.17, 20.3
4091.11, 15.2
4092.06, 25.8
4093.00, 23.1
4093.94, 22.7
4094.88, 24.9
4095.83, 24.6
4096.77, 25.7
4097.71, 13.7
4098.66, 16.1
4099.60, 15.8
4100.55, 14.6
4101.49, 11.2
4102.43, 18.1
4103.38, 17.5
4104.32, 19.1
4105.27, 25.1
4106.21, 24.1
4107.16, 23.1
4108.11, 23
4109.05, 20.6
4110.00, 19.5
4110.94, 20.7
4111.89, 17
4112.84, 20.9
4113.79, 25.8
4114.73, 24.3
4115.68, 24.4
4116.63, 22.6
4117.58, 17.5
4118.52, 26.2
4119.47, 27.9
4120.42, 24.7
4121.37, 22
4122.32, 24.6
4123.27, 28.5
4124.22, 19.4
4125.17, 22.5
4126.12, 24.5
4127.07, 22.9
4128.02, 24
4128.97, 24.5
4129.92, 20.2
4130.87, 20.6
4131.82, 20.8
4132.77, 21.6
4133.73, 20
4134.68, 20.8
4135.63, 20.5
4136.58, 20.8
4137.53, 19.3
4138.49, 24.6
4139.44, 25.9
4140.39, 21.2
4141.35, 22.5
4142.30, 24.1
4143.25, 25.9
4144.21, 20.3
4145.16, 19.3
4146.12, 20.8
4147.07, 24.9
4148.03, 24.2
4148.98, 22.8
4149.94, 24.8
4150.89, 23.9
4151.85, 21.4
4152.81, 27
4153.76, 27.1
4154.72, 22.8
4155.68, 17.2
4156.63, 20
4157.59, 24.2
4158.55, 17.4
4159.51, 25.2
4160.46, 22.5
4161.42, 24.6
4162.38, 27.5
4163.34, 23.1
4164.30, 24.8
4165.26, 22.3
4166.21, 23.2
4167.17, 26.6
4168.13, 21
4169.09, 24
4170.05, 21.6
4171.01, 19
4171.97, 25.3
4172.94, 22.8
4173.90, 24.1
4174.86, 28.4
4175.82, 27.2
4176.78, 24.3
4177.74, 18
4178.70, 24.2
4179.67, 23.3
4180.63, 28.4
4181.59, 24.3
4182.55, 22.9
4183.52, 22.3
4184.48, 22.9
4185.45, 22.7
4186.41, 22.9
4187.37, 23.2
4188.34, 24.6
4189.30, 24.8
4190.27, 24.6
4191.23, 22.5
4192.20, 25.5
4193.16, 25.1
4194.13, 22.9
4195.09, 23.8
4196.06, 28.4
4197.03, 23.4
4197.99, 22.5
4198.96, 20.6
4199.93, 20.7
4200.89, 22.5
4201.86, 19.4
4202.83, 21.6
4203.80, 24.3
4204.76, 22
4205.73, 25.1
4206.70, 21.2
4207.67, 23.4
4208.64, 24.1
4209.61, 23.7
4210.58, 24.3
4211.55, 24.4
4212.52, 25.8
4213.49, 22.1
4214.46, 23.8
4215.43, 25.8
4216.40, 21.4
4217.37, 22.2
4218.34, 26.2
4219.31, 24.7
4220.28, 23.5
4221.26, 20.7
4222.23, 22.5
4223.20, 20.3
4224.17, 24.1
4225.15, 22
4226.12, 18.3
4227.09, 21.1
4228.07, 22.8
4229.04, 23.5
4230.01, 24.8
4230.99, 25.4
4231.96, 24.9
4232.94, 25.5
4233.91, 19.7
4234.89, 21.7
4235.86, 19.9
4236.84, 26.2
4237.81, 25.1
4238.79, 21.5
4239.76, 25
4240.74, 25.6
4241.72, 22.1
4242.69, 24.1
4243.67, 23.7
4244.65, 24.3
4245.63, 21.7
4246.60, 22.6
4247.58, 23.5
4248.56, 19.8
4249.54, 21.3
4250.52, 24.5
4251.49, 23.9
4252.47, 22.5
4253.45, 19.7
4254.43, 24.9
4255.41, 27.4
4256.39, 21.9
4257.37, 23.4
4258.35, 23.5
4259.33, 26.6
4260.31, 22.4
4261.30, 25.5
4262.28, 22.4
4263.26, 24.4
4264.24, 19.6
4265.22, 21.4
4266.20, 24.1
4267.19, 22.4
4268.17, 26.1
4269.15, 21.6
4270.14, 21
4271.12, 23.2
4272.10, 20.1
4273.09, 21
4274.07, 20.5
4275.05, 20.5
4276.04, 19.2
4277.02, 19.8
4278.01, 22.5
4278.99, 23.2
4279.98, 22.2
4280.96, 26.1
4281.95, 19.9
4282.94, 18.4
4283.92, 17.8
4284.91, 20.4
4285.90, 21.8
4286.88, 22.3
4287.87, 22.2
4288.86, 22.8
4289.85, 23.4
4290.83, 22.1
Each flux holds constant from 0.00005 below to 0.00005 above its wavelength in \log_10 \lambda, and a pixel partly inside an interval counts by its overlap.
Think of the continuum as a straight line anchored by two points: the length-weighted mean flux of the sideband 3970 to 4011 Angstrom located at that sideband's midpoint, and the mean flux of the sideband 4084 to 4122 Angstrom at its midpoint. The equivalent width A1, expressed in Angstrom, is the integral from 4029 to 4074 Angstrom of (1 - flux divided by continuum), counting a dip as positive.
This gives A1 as -4.7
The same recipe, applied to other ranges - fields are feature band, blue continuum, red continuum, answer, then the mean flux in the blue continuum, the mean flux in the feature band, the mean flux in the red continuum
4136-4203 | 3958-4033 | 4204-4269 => -1.29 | 21.7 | 23.3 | 23.2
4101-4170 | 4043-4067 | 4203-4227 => 3.23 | 24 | 22.5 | 23.1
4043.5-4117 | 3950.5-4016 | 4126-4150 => -2.52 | 21.4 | 22.7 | 22.3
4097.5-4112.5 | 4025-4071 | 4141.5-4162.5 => 3.02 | 24.2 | 18.8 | 23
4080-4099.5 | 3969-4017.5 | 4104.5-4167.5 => 0.52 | 22.3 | 22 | 22.8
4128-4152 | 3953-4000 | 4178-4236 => 0.39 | 21.2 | 22.3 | 23.3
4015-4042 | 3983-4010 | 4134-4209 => -1.13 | 23.2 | 24.2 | 23.2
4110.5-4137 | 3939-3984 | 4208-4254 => -0.60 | 20.3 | 22.5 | 23.1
